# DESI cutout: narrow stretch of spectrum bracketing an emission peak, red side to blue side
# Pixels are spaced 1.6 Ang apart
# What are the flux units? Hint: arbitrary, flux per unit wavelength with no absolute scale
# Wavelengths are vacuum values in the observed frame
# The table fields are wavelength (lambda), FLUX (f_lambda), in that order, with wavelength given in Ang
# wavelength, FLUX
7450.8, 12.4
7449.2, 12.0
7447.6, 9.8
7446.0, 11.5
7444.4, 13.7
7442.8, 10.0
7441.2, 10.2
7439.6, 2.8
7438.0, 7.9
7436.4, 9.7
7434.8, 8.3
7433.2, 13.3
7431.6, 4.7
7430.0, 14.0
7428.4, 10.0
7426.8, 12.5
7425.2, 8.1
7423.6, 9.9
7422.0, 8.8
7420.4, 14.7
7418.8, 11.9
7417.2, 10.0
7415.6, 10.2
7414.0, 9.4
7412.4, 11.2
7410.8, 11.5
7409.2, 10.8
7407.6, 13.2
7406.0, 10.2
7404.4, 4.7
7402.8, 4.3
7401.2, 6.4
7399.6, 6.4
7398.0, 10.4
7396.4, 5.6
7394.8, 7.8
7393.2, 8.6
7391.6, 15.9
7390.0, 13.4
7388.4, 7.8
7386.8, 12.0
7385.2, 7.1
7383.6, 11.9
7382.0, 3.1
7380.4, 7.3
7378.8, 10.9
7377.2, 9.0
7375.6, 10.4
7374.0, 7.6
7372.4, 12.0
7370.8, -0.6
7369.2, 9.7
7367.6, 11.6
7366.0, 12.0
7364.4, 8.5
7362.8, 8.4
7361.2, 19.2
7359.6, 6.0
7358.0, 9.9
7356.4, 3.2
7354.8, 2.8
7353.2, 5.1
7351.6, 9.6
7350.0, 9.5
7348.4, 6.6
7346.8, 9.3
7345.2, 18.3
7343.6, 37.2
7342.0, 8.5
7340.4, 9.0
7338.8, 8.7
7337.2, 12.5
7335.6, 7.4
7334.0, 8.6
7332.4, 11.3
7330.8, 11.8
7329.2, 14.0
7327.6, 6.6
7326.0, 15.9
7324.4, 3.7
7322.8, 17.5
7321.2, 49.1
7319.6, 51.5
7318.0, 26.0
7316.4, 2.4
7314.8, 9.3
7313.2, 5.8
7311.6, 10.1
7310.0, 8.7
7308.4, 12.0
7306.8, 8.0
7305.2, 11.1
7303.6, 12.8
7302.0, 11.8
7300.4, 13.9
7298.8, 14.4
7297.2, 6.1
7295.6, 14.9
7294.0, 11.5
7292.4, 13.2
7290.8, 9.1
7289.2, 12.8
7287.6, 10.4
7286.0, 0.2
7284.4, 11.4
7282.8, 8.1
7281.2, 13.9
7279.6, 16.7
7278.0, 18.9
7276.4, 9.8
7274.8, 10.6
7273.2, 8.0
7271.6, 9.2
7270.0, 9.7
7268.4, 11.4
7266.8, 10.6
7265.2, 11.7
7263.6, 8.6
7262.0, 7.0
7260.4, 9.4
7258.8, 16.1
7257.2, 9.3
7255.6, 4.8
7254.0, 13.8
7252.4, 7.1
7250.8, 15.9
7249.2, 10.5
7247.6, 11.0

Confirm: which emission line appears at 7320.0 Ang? H-alpha 6563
